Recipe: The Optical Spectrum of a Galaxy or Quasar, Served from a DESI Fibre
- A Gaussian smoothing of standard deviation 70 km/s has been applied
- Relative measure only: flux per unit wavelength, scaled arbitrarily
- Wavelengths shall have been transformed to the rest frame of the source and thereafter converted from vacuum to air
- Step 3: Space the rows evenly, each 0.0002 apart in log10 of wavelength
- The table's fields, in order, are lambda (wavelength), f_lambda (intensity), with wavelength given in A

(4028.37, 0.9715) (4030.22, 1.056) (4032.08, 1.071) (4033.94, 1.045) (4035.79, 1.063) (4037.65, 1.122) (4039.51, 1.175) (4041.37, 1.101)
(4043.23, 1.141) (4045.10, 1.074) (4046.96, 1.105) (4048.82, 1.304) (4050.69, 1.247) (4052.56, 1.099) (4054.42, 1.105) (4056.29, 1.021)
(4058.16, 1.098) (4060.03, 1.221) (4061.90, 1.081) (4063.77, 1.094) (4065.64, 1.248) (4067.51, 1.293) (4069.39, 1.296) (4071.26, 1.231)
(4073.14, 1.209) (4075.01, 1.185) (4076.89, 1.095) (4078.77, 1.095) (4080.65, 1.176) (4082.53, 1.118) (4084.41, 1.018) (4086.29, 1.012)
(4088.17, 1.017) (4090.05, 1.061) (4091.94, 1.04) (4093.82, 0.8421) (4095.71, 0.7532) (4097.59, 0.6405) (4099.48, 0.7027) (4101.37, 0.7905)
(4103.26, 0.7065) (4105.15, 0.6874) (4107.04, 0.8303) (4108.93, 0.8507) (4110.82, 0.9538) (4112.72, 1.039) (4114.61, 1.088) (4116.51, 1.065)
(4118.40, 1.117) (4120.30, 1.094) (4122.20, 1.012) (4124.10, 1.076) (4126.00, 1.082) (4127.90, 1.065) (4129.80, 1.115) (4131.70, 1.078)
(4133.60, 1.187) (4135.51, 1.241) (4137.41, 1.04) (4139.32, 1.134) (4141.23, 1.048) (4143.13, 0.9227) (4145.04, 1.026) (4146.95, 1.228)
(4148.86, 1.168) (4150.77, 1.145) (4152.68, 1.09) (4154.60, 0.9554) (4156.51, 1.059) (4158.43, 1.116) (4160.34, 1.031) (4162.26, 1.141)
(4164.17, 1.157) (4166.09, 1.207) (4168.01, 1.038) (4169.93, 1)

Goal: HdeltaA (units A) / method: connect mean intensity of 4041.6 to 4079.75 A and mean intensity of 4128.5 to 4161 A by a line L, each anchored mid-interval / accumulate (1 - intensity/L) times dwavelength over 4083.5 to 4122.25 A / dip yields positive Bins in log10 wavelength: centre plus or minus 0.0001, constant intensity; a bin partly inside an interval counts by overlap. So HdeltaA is 7.2 A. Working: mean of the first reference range 1.16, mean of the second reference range 1.09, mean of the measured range 0.918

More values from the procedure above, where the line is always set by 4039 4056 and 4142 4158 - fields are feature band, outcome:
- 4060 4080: -1.0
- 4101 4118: 3.1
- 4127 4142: -0.4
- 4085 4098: 2.2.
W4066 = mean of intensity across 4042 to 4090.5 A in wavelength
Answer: 1.14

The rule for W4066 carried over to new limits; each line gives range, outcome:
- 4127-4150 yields 1.11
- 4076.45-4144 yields 0.994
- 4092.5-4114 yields 0.809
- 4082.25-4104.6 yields 0.881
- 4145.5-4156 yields 1.11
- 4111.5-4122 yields 1.07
